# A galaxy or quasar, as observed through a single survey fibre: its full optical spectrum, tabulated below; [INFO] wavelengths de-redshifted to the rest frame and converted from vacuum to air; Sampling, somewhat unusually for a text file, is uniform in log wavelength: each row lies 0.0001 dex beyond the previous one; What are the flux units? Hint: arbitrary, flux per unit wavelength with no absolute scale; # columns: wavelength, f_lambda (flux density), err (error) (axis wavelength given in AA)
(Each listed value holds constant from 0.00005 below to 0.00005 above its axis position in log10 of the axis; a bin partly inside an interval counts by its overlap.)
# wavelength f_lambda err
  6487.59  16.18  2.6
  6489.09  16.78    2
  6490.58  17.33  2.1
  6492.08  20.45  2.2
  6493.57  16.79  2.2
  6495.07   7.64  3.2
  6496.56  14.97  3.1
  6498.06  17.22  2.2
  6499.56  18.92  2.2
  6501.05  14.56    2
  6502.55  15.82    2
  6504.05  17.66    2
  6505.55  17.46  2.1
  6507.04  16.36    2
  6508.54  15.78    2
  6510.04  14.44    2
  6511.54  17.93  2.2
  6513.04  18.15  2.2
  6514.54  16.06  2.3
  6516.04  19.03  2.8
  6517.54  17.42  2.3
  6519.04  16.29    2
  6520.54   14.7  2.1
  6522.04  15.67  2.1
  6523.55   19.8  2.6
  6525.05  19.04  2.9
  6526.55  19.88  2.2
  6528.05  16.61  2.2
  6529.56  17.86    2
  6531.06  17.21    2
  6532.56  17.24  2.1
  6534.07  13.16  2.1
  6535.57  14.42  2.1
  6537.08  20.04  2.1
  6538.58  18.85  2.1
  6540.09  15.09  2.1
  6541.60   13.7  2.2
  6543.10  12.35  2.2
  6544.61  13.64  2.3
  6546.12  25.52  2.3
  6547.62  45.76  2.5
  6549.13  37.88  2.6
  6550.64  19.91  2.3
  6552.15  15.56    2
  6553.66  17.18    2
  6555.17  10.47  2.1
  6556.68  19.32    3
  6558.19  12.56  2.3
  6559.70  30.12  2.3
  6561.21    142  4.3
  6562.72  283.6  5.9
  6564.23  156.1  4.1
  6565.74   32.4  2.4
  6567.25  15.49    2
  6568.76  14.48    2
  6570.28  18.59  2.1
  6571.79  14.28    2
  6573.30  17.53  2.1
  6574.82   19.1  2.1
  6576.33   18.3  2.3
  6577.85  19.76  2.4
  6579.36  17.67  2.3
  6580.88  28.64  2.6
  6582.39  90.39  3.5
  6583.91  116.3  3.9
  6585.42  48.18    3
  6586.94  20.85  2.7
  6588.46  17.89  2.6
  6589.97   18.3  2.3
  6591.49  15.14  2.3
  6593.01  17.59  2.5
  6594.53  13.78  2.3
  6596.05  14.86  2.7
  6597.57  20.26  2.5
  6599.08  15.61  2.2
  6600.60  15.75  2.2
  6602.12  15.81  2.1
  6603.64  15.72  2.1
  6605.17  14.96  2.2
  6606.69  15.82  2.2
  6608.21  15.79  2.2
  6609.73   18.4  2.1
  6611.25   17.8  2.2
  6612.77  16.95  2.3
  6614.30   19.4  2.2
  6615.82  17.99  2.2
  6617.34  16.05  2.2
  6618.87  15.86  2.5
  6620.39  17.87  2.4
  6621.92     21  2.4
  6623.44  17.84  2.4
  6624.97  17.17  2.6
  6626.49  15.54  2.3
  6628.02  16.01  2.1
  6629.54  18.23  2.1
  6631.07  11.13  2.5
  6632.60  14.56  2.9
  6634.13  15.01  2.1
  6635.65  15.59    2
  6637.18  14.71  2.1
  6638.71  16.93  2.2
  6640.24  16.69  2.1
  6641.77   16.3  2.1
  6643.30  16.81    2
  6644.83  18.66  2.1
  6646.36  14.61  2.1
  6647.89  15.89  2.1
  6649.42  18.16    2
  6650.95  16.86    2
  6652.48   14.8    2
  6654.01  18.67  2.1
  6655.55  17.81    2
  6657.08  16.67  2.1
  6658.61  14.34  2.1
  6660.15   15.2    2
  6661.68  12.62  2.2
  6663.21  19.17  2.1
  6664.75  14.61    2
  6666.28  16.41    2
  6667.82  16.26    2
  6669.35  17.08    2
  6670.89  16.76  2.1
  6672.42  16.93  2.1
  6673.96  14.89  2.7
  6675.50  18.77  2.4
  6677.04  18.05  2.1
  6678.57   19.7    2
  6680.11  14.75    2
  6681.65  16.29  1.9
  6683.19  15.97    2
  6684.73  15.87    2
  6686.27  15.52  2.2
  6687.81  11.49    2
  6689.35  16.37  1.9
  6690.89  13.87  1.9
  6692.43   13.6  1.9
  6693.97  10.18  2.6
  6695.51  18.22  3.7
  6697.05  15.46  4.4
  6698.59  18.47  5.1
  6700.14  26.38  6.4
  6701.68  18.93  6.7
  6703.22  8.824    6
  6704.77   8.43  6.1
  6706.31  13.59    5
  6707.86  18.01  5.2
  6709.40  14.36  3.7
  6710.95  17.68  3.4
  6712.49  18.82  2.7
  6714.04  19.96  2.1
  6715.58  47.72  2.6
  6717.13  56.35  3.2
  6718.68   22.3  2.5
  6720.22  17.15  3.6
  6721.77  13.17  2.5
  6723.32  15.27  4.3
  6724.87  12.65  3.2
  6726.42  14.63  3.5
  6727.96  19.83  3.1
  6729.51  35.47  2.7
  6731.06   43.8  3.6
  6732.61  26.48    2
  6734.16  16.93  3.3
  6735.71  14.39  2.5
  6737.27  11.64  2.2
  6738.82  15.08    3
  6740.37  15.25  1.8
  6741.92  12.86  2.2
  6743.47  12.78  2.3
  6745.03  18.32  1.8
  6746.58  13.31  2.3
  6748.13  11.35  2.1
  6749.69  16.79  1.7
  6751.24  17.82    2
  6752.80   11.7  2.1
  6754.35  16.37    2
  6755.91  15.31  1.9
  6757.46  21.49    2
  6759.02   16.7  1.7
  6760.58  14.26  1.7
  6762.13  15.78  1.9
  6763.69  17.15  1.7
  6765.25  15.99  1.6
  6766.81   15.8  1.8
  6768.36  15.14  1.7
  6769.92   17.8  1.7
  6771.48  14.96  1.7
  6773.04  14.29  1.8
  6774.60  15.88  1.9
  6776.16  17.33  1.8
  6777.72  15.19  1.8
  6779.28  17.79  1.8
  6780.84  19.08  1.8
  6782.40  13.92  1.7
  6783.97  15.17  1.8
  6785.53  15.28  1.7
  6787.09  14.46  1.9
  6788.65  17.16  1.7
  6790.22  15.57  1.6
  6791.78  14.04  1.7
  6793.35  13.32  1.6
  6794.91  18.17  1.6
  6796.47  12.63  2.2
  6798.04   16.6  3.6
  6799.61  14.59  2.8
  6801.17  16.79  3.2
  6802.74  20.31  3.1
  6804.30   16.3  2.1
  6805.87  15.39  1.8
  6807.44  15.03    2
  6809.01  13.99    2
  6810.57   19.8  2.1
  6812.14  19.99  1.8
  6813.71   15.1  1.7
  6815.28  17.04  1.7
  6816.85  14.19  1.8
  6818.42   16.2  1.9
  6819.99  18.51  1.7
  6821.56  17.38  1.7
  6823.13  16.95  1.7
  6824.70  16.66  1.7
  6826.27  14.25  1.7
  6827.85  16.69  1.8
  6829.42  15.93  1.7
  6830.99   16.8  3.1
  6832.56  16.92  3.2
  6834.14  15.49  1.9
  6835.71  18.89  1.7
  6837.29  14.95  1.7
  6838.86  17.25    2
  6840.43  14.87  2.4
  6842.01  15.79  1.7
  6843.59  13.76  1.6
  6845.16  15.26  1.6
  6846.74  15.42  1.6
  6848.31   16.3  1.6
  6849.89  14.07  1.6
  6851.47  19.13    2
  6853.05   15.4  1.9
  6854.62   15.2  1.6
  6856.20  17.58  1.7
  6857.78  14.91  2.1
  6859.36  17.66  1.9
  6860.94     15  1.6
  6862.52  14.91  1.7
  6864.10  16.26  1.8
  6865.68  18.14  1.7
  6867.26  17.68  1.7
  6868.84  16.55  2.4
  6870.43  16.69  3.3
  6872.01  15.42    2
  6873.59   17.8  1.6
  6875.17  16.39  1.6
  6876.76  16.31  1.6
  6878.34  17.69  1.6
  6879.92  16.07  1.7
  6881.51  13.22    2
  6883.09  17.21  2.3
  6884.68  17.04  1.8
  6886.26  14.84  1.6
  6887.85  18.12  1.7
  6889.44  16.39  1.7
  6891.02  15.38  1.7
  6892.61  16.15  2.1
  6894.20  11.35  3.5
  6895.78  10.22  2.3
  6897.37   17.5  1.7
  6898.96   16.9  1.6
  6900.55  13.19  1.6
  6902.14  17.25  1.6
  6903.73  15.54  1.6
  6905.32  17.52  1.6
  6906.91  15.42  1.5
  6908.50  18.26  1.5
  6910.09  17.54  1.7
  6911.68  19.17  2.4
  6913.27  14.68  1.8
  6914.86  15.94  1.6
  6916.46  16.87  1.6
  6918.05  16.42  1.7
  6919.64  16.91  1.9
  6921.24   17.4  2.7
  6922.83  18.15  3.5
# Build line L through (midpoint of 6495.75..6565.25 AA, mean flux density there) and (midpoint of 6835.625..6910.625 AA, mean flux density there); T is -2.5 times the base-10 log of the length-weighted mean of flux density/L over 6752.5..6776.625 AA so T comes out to 0.26 mag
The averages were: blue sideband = 29.7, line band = 16.1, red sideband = 16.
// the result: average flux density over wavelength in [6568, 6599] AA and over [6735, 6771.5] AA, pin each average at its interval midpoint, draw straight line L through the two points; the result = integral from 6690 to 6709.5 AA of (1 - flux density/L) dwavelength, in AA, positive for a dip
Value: 4.0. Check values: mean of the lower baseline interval 27.8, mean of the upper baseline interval 15.3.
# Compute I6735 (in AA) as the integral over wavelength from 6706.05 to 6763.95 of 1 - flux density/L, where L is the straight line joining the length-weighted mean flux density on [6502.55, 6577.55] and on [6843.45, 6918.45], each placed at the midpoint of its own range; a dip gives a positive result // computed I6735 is 6.37 AA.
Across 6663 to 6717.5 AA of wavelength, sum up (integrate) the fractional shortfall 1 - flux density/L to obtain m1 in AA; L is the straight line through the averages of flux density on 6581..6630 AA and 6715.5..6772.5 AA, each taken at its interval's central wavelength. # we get 7.0 AA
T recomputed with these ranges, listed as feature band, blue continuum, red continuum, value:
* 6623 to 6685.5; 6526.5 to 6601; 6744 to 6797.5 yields 0.49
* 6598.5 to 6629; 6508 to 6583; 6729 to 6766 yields 0.48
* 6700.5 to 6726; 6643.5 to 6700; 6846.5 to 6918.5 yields -0.24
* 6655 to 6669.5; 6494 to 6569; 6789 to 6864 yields 0.40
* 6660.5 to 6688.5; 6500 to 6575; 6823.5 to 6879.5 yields 0.40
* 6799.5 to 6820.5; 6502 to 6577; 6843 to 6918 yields 0.13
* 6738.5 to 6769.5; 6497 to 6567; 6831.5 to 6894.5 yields 0.31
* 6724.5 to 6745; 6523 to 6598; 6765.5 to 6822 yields 0.06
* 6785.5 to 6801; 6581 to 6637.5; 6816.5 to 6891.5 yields 0.17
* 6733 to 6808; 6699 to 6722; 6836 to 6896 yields 0.23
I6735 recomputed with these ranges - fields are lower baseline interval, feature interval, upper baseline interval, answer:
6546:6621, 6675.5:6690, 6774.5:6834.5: 5.4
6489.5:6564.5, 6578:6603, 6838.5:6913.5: -4.3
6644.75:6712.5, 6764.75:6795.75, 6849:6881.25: 0.8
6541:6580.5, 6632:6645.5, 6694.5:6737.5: 6.3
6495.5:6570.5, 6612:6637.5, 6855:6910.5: 9.0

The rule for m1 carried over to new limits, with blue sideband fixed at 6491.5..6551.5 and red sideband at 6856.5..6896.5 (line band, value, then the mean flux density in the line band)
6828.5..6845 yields 0.1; 16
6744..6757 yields 1.1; 15.2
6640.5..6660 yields 0.8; 16.6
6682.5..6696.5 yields 2.0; 14.6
